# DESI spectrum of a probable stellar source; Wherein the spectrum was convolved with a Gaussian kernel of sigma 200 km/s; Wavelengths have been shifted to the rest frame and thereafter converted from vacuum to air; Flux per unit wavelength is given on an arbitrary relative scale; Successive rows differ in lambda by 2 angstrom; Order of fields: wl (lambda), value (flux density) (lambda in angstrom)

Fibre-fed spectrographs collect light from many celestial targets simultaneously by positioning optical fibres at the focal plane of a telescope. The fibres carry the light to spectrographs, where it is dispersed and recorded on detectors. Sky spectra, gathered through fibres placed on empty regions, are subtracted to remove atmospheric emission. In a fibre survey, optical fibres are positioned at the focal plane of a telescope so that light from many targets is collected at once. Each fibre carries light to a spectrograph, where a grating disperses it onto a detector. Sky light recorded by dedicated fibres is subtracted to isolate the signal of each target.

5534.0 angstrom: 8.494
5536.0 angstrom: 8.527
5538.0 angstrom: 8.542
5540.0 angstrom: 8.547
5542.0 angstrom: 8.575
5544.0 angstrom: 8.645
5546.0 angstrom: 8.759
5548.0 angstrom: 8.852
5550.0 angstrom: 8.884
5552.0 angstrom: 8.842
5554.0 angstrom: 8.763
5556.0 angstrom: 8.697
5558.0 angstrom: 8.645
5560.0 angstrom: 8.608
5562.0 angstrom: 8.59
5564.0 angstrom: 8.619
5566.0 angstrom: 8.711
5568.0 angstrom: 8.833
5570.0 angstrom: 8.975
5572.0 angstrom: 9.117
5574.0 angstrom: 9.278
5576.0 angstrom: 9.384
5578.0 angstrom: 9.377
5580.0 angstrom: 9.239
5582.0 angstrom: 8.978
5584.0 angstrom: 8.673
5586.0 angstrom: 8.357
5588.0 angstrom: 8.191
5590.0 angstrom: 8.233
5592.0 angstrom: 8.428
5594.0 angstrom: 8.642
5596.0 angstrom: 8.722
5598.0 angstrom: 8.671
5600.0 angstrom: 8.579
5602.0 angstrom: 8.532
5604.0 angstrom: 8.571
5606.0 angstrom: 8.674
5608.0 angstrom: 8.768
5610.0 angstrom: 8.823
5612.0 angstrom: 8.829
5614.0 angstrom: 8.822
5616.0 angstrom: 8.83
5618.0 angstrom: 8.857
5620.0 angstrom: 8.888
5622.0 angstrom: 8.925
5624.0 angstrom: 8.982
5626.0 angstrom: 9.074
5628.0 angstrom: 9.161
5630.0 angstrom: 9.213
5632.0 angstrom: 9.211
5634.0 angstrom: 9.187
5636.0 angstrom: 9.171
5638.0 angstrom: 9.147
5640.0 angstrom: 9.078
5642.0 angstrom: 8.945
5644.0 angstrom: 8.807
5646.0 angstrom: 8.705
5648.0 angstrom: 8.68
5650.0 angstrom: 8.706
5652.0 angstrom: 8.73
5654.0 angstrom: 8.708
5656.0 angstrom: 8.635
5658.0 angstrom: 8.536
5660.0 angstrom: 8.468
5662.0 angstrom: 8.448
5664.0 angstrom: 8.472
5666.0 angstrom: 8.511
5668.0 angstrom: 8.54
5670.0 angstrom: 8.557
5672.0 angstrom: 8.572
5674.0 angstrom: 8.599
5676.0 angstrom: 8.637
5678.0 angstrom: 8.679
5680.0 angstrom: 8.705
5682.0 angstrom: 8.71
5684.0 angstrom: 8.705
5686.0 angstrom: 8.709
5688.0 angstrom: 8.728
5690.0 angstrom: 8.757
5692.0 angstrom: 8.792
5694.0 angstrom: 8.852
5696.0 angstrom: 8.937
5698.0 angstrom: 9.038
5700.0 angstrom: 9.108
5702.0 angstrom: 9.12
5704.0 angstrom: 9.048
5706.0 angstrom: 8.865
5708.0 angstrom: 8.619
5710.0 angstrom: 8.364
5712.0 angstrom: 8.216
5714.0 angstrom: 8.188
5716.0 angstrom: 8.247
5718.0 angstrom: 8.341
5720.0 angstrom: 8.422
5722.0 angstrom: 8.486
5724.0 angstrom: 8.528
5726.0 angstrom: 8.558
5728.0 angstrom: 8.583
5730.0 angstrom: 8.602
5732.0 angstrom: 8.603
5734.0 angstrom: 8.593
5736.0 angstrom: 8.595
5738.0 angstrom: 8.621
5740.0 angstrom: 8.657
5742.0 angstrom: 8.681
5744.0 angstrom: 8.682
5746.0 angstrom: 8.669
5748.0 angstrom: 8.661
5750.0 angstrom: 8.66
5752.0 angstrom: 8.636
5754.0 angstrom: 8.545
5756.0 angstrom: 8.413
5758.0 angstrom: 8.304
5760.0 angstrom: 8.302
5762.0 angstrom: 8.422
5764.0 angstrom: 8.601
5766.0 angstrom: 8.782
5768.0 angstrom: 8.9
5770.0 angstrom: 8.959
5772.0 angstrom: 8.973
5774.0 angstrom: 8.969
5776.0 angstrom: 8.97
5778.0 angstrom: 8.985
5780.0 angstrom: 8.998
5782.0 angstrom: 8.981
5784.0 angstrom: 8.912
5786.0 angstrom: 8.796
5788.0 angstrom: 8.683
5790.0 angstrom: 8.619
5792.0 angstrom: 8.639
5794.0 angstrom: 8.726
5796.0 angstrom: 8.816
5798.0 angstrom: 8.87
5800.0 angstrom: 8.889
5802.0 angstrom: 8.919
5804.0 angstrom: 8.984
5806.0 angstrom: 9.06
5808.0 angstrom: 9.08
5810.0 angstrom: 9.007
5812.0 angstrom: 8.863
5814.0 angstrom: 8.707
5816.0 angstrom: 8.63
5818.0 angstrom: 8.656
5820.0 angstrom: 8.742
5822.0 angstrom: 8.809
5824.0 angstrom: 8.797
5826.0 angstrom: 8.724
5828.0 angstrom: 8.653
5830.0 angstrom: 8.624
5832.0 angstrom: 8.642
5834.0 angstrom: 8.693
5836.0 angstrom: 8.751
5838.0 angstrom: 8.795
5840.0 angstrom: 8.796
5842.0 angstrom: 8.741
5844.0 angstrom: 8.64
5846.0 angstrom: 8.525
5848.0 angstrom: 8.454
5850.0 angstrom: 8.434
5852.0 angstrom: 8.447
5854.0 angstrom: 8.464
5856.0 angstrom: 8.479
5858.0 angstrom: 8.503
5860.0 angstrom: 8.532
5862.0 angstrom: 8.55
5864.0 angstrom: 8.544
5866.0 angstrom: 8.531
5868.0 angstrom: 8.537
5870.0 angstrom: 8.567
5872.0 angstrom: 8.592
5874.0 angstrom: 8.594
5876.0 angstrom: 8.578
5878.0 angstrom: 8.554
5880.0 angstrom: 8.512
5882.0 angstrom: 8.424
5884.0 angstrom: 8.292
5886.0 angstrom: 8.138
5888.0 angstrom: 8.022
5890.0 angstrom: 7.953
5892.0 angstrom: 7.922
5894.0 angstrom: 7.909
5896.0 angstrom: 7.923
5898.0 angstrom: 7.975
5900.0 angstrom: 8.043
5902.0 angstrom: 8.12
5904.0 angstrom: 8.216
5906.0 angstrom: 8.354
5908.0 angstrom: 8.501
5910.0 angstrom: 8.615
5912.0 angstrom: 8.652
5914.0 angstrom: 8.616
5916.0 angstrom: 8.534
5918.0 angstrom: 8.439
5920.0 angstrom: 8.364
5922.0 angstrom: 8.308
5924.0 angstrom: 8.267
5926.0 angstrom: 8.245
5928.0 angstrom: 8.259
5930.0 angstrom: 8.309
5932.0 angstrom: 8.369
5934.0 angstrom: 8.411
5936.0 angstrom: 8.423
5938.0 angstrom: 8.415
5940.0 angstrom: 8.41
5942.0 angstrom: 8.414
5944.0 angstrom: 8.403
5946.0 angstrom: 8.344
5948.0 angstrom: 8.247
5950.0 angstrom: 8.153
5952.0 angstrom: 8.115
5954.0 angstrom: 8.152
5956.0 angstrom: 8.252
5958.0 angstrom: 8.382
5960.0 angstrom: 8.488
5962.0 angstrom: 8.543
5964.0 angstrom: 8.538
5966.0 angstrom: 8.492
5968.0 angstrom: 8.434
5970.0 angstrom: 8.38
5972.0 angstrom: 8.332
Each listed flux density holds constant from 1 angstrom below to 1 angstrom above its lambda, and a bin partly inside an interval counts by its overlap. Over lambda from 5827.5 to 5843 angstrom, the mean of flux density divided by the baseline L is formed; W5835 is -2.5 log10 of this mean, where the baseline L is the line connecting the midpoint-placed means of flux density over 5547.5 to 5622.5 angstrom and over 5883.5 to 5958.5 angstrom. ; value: -0.04 mag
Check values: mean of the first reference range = 8.77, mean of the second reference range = 8.27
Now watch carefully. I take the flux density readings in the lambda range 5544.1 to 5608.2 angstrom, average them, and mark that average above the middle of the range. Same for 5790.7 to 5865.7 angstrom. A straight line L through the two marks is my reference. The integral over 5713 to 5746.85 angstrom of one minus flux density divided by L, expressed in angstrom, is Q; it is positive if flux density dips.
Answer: 0.75 angstrom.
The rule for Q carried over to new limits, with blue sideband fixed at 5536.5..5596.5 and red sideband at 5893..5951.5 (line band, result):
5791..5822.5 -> -1.4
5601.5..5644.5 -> -1.2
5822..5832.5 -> -0.3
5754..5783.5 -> -0.8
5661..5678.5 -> 0.2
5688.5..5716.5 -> -0.5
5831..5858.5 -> -0.6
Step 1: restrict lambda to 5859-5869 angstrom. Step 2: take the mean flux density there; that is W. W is 8.54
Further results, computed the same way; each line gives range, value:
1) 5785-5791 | 8.7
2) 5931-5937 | 8.4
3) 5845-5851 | 8.47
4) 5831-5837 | 8.7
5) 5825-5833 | 8.66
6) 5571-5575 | 9.2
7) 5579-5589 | 8.69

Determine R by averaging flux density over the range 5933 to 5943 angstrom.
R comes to 8.41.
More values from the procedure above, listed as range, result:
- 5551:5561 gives 8.71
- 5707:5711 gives 8.49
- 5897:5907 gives 8.14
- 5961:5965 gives 8.54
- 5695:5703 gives 9.05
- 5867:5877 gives 8.57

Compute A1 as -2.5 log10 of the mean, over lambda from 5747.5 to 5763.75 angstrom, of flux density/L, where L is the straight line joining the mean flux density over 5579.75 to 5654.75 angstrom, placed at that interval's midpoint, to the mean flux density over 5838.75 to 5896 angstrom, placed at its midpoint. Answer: 0.013 mag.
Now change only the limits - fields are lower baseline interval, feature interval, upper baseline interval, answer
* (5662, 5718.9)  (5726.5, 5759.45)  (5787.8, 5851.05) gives 0.01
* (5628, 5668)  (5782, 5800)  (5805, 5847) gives 0.00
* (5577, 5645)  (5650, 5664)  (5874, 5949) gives 0.02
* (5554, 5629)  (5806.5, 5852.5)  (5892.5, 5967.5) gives -0.03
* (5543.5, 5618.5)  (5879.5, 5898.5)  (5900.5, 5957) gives 0.04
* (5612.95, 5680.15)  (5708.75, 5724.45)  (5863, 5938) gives 0.04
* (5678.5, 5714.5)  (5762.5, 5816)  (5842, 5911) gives -0.04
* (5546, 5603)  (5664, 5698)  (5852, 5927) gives -0.01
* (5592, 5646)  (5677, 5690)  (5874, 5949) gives 0.01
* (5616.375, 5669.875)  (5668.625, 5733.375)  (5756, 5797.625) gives 0.02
